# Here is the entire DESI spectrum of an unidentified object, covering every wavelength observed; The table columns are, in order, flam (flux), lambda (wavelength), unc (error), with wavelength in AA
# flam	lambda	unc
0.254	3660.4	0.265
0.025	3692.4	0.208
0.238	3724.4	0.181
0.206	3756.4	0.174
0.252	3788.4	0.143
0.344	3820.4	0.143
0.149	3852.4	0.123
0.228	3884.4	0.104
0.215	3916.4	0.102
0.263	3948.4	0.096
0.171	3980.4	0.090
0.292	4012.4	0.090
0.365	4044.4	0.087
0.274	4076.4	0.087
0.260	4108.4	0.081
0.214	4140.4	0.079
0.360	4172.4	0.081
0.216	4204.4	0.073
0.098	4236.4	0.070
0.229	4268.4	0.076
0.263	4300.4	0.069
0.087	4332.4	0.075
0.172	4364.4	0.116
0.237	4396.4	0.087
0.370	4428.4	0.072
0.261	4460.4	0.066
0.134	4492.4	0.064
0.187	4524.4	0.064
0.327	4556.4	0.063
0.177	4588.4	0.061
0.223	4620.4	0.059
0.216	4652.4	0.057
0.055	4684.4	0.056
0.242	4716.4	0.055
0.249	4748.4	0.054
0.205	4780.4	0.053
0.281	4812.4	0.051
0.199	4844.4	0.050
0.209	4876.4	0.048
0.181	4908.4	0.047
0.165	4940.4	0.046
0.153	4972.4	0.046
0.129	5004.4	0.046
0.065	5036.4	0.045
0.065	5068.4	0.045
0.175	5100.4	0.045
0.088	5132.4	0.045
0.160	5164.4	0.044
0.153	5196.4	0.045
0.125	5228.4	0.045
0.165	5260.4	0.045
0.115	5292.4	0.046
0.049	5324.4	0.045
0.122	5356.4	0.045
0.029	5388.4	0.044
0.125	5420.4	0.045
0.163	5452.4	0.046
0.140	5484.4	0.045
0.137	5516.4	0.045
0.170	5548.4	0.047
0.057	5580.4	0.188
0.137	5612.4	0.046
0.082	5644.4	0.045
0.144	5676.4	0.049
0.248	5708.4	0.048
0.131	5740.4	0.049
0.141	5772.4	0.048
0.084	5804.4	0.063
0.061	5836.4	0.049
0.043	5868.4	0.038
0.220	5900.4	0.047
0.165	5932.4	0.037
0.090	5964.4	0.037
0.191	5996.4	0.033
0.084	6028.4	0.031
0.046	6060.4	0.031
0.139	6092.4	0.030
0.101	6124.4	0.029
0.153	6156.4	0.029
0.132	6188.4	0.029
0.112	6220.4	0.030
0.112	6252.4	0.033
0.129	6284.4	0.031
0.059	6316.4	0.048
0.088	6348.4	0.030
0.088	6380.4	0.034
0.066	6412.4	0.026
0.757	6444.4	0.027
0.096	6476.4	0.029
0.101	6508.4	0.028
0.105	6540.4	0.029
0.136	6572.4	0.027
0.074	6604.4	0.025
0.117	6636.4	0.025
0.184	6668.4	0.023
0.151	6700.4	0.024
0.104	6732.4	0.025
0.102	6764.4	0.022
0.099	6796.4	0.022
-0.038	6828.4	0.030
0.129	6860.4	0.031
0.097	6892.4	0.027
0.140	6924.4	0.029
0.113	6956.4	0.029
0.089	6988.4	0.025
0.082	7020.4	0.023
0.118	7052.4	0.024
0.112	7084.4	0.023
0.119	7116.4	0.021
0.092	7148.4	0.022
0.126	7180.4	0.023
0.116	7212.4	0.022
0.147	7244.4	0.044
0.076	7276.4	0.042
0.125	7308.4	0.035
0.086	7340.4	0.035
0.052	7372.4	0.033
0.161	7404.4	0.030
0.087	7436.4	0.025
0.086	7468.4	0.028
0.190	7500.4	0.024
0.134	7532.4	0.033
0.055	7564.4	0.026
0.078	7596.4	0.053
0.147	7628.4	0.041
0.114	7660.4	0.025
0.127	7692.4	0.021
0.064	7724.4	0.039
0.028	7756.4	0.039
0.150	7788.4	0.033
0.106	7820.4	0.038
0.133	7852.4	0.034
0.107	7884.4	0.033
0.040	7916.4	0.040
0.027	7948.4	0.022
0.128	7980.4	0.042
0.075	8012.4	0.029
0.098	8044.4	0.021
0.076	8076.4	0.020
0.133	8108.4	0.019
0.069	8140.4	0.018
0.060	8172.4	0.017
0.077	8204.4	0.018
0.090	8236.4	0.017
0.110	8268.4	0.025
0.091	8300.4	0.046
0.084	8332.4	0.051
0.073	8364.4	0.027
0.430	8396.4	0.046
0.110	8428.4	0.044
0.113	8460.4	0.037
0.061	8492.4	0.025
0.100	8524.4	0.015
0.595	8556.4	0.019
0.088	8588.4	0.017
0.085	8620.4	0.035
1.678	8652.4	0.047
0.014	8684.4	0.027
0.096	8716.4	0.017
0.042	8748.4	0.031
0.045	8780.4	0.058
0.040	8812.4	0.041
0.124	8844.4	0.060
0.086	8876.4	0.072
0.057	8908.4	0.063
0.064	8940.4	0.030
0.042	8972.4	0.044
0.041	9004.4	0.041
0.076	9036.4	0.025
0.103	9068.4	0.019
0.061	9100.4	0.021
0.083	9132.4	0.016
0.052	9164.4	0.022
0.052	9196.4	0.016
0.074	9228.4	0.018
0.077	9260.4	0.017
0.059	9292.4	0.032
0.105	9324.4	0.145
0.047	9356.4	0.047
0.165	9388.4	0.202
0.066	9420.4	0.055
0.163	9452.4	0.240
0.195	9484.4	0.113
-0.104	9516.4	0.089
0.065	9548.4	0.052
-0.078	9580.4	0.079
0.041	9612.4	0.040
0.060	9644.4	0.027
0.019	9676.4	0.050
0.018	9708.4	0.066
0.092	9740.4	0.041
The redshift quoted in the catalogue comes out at 0.727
